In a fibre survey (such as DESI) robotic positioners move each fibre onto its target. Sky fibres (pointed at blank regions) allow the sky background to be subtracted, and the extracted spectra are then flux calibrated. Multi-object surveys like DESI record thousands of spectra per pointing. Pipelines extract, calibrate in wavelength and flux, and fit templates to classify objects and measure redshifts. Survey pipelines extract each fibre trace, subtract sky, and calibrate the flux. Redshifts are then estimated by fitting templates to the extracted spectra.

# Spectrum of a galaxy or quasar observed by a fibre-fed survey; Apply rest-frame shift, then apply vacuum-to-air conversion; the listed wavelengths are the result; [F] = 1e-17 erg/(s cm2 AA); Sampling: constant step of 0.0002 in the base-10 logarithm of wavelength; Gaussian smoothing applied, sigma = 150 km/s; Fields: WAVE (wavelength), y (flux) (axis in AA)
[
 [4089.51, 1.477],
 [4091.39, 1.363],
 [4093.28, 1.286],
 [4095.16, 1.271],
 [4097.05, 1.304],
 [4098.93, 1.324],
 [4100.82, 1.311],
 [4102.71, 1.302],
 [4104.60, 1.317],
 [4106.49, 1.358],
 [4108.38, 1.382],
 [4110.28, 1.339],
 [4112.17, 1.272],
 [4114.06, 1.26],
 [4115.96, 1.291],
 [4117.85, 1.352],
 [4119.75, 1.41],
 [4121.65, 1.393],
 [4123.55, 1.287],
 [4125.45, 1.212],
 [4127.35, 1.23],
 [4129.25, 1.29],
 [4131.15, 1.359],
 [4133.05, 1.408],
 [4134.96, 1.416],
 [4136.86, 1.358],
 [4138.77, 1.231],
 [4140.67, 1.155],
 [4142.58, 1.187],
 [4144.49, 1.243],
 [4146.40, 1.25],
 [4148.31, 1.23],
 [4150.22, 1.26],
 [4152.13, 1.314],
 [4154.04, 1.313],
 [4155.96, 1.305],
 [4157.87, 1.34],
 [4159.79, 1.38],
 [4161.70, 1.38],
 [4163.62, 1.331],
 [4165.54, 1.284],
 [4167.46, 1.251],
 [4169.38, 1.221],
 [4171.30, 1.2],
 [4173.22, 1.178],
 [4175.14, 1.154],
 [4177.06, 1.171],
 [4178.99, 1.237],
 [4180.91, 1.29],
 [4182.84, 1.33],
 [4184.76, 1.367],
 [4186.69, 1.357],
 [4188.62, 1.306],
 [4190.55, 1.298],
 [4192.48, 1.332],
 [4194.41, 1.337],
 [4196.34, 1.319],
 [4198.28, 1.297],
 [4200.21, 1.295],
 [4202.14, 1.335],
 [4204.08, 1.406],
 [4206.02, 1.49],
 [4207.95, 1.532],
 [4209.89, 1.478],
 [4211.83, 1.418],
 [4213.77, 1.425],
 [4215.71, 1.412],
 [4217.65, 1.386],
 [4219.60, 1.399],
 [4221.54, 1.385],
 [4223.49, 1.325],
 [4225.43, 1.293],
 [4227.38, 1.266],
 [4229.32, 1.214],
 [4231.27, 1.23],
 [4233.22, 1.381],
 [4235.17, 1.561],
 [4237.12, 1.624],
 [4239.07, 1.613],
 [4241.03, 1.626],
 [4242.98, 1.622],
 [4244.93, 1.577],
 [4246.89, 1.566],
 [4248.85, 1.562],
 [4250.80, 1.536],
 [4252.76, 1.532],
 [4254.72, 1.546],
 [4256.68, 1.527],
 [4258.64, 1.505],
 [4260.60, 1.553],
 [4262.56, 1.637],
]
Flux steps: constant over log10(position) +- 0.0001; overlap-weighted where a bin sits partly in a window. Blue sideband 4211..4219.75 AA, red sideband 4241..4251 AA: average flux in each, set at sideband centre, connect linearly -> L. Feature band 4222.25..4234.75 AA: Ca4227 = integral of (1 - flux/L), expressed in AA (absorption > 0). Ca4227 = 1.5 AA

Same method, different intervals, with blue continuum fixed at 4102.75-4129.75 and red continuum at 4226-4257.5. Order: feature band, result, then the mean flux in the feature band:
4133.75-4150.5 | 1.1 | 1.26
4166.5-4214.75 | 3.4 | 1.32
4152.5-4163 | 0.2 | 1.34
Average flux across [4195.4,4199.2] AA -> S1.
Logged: 1.31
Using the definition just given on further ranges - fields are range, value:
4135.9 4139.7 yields 1.3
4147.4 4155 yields 1.28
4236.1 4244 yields 1.62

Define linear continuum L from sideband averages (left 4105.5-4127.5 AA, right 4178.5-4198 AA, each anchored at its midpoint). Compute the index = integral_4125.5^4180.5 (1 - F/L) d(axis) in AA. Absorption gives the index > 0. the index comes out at 1.9 AA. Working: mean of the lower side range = 1.32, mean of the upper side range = 1.32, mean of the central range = 1.27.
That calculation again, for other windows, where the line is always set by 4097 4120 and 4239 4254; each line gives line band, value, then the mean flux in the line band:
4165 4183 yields 2.7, 1.23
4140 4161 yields 1.9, 1.27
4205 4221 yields 0.8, 1.44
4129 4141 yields 0.4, 1.33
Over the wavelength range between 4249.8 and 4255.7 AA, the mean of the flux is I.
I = 1.54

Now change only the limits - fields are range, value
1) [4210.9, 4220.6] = 1.41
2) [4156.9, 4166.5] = 1.34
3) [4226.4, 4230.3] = 1.24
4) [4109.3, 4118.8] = 1.3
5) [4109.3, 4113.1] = 1.3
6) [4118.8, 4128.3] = 1.31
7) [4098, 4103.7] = 1.31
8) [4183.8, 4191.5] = 1.33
